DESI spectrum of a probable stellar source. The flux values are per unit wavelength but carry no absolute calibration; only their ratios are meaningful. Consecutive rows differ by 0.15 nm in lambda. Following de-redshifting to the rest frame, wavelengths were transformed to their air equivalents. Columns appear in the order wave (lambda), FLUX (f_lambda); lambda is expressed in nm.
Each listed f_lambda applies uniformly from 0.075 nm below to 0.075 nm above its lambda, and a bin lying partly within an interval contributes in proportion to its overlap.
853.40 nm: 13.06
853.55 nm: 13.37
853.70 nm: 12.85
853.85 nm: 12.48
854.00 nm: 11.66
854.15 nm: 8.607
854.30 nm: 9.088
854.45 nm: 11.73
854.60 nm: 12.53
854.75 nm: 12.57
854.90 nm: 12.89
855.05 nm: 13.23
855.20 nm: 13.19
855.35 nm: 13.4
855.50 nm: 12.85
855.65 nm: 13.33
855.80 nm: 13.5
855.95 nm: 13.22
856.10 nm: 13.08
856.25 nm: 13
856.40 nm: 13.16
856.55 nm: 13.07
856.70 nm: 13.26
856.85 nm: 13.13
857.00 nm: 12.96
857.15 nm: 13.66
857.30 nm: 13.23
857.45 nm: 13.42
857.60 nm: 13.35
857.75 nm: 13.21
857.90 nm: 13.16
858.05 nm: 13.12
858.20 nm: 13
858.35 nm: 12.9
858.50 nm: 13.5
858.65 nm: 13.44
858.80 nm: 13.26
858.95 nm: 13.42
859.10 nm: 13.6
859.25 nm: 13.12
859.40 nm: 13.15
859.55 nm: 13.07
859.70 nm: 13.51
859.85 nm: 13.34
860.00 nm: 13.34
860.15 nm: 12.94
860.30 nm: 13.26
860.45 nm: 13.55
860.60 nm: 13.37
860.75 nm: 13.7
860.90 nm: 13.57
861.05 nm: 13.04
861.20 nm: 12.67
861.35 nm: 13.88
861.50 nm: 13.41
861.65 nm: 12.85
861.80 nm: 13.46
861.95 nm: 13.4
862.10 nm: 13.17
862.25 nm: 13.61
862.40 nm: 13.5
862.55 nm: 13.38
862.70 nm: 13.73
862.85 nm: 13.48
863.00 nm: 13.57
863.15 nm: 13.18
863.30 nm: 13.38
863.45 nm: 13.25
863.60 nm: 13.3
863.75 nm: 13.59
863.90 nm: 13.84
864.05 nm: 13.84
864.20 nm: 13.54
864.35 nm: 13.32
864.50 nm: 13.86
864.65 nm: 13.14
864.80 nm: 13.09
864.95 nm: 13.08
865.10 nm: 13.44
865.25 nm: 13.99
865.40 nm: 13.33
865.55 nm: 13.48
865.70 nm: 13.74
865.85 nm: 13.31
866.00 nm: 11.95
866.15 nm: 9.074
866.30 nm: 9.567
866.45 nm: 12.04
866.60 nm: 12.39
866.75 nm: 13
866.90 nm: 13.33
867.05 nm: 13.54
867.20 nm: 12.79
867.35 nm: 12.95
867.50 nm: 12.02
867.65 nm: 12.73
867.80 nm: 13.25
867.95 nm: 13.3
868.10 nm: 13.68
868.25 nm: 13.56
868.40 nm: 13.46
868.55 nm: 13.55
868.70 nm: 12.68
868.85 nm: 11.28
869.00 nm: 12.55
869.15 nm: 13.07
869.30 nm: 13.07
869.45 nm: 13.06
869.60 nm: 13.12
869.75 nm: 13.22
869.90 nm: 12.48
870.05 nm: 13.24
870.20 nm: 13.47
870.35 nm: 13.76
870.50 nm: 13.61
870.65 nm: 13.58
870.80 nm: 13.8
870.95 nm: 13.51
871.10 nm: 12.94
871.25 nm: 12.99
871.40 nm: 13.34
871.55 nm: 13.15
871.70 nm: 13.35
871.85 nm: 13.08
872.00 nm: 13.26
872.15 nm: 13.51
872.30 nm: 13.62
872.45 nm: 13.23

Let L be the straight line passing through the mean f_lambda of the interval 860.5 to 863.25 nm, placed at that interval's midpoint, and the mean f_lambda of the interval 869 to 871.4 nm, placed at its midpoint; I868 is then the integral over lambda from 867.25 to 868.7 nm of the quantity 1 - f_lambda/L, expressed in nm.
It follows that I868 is 0.016 nm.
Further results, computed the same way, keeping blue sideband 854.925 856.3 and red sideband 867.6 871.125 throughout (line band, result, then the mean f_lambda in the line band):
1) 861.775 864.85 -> -0.07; 13.5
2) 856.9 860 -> -0.02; 13.3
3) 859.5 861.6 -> -0.02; 13.3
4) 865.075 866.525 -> 0.09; 12.4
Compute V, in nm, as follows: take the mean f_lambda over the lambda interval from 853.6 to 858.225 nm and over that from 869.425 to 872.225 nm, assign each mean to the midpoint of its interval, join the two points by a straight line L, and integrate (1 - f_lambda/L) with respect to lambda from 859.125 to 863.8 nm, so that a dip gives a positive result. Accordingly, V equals -0.15 nm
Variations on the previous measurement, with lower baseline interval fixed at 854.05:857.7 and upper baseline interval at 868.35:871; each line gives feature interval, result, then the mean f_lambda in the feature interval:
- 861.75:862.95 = -0.05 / 13.5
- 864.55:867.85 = 0.08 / 12.7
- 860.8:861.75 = -0.03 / 13.3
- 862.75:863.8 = -0.04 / 13.4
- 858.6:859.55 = -0.04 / 13.3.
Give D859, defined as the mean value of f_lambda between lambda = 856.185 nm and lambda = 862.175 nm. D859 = 13.3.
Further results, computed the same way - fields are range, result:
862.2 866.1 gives 13.4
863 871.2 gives 13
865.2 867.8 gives 12.5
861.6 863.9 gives 13.4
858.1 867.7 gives 13.1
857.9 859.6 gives 13.2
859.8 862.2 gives 13.3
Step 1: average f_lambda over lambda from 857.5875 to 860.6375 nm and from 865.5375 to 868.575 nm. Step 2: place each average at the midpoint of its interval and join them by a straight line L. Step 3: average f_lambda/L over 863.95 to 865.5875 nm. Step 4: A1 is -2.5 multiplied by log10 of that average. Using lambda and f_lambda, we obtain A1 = -0.05 mag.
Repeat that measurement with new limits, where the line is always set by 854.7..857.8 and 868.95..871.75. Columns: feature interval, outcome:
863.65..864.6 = -0.03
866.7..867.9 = 0.02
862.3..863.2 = -0.02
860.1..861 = -0.02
